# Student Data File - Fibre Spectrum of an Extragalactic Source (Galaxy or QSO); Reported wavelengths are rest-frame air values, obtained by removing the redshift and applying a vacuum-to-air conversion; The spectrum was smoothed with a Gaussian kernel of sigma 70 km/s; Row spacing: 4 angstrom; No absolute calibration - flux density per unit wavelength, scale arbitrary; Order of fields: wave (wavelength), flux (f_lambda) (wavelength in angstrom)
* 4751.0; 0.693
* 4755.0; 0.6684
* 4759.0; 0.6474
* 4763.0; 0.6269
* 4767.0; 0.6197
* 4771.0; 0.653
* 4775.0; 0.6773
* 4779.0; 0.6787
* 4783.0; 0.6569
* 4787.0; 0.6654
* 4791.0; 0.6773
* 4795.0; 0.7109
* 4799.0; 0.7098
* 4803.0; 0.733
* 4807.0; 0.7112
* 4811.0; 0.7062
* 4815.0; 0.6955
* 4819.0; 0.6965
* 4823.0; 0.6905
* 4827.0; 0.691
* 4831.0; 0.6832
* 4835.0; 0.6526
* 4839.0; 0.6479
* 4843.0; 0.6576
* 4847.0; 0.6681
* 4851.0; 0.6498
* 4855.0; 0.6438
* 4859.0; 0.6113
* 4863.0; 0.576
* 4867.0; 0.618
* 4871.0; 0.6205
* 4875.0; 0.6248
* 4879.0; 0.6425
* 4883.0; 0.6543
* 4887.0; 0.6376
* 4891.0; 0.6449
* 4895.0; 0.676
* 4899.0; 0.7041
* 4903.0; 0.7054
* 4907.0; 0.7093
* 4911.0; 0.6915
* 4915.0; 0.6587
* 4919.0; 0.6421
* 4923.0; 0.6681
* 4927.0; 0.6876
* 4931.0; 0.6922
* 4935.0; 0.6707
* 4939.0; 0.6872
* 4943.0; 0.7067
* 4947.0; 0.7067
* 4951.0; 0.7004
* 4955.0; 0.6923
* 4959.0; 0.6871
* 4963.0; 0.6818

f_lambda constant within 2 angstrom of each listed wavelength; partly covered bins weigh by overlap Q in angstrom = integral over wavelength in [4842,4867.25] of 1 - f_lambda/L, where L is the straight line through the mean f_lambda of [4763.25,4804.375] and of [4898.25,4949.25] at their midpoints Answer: 1.8 angstrom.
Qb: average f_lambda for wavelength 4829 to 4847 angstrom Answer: 0.661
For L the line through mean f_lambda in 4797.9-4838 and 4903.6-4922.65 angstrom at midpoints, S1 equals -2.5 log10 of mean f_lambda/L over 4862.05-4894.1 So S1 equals 0.09 mag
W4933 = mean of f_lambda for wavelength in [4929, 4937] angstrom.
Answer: 0.681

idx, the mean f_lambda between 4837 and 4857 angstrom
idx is 0.653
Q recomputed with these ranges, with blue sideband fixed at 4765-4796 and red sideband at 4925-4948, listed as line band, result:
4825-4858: 0.8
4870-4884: 1.0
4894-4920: 0.0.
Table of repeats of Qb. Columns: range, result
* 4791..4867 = 0.673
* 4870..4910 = 0.664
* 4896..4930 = 0.683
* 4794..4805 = 0.719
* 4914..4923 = 0.653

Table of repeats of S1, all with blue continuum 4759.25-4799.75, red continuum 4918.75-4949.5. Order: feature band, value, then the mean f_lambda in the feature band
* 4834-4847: 0.03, 0.655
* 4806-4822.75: -0.05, 0.701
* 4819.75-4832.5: -0.03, 0.689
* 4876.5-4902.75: 0.03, 0.662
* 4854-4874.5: 0.11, 0.613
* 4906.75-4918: 0.01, 0.679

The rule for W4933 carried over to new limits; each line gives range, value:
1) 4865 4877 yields 0.621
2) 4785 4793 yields 0.671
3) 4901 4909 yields 0.707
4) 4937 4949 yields 0.7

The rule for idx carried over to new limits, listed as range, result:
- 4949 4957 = 0.696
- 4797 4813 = 0.715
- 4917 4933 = 0.672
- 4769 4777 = 0.665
